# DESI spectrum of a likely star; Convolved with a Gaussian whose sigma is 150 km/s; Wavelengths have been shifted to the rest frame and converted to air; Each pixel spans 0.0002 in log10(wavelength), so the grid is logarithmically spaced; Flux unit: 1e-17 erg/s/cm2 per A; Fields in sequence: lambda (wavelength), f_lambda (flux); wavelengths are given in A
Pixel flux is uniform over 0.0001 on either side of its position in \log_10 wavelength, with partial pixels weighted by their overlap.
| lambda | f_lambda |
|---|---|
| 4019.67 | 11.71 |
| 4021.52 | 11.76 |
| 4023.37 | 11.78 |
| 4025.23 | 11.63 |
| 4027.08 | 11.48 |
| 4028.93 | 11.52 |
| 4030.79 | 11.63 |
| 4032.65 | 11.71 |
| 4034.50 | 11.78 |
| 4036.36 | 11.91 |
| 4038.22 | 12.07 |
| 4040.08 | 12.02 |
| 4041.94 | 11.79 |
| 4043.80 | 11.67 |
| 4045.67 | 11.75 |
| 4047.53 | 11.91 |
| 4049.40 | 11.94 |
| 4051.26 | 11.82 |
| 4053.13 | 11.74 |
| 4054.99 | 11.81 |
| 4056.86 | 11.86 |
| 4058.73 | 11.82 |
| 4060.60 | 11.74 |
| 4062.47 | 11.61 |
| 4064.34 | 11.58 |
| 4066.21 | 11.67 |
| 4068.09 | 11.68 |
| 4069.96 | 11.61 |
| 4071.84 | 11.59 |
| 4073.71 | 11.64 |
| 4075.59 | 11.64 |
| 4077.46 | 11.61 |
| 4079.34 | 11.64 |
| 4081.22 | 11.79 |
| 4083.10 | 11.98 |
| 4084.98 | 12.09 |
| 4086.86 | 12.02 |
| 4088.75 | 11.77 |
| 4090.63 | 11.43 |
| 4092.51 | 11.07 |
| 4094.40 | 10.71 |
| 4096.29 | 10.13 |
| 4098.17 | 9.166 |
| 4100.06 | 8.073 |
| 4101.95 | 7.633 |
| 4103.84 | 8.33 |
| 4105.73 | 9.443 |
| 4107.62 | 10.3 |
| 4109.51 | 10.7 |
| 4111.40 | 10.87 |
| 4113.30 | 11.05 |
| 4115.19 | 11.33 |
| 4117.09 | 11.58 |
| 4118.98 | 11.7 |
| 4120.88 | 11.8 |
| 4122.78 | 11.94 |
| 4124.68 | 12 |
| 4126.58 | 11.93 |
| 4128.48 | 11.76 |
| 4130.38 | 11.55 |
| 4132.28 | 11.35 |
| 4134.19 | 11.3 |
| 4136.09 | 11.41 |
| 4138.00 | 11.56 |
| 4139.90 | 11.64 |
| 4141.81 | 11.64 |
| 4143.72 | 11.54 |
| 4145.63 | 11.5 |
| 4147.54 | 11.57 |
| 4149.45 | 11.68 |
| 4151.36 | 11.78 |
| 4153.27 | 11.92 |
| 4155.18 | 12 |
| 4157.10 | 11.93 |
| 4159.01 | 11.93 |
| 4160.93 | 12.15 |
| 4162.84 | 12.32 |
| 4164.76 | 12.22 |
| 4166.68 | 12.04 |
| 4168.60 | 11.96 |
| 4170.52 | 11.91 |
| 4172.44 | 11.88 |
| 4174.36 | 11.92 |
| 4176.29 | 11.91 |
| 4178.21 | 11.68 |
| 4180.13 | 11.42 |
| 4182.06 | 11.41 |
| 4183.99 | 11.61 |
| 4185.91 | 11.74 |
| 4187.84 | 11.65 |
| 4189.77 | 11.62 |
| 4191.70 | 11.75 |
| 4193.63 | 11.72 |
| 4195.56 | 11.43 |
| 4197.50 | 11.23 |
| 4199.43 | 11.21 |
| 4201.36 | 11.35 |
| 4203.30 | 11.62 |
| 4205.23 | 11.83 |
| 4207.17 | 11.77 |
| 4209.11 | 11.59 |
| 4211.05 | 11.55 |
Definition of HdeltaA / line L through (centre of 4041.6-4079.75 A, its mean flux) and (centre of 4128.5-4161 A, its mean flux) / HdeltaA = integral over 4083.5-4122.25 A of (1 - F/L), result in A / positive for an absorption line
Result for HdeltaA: 3.6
